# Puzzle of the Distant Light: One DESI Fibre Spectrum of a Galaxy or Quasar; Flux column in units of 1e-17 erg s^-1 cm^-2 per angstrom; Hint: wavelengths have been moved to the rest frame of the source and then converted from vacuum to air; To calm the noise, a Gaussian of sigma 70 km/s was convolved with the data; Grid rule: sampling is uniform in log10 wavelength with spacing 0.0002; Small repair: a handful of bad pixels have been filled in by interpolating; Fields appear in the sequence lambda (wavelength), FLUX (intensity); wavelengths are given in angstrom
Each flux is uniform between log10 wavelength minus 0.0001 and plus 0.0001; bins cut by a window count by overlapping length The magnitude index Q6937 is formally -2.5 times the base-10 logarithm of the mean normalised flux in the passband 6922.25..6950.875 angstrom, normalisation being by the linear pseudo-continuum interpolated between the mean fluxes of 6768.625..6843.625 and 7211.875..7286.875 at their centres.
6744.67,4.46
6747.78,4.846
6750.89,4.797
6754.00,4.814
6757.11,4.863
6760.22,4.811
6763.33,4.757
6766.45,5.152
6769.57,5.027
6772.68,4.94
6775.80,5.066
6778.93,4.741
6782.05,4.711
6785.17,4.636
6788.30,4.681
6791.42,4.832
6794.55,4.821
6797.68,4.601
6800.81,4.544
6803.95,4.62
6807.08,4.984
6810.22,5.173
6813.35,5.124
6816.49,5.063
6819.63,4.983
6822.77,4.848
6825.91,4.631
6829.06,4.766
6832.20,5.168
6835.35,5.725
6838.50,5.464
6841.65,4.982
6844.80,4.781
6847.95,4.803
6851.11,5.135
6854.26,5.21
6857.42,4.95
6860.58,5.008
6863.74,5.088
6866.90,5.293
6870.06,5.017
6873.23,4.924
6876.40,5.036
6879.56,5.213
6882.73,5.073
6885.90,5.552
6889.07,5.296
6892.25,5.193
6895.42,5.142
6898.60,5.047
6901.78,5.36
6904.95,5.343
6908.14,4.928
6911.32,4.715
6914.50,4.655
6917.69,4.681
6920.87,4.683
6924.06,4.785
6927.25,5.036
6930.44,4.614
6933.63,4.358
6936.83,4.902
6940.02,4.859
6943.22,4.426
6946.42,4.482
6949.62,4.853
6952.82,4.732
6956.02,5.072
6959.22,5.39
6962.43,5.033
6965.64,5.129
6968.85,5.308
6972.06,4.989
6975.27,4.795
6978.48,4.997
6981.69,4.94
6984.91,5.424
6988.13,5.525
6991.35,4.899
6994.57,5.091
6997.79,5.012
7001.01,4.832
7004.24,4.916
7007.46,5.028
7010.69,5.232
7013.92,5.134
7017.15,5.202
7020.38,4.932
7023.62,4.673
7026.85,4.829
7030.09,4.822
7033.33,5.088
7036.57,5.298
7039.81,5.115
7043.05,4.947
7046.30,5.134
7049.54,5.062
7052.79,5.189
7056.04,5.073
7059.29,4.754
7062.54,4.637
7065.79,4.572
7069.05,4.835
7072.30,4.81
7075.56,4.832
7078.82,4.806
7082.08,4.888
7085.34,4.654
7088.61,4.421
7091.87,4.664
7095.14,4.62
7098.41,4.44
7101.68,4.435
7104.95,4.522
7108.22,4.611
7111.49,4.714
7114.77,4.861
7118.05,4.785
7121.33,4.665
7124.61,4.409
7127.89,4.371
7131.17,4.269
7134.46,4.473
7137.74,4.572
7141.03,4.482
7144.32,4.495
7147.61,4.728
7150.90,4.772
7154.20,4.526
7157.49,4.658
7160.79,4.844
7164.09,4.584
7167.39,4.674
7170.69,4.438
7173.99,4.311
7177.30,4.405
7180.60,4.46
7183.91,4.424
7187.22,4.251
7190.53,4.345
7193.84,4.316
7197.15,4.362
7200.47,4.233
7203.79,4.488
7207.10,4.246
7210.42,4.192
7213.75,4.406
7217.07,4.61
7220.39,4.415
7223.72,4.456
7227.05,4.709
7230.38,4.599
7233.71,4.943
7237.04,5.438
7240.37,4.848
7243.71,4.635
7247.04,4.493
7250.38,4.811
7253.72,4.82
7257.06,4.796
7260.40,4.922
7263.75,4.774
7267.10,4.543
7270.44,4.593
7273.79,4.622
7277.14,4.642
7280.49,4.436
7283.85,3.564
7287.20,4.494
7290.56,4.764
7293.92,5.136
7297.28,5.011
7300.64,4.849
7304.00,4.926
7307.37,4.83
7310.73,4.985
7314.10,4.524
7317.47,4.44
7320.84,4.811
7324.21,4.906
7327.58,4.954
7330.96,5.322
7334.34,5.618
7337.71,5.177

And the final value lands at 0.03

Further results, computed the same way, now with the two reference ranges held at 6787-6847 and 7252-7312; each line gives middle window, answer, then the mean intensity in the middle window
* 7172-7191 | 0.09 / 4.37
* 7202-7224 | 0.08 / 4.4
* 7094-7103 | 0.07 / 4.49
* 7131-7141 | 0.07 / 4.47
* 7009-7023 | -0.06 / 5.09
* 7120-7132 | 0.08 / 4.44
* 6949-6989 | -0.05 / 5.09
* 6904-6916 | 0.00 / 4.89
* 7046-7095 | 0.00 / 4.81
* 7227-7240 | -0.05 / 4.94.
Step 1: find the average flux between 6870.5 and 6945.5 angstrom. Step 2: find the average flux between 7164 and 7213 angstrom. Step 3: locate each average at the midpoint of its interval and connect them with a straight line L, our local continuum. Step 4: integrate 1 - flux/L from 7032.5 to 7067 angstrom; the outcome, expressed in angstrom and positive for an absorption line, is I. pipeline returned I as -2.47 angstrom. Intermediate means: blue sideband 4.94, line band 4.99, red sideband 4.38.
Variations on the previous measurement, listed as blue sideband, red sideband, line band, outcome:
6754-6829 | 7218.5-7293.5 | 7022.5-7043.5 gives -1.00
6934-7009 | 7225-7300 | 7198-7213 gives 1.45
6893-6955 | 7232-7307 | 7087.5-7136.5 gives 2.29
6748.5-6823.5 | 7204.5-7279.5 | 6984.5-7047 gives -3.84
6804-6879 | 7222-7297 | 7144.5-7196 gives 2.72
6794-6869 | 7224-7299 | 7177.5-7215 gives 3.22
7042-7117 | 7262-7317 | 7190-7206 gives 1.22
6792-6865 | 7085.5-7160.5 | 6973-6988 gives -1.00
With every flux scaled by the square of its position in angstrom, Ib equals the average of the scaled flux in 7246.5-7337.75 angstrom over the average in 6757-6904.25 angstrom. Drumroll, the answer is 1.09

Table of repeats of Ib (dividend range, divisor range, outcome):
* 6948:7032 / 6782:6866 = 1.07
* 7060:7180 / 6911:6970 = 1.00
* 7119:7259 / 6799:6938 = 1.00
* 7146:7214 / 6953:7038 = 0.93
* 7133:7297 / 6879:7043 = 0.98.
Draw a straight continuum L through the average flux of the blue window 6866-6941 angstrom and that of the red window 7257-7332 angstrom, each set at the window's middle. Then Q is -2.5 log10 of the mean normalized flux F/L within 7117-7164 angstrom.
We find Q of 0.06 mag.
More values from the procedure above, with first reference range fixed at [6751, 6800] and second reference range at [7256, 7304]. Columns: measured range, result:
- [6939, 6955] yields 0.02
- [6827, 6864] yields -0.06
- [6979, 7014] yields -0.07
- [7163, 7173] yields 0.03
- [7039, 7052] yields -0.07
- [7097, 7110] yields 0.05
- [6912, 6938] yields 0.02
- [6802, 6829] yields -0.02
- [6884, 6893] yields -0.12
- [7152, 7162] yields 0.01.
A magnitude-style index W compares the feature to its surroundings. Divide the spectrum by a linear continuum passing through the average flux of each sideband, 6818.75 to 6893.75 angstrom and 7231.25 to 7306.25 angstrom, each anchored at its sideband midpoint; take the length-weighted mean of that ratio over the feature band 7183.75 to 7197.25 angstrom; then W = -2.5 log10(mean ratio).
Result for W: 0.111 mag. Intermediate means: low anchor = 5.09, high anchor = 4.73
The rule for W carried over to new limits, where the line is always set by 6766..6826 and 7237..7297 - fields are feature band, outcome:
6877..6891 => -0.09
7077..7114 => 0.03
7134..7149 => 0.04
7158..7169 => 0.00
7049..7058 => -0.08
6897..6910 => -0.07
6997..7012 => -0.05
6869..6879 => -0.04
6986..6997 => -0.08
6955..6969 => -0.08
